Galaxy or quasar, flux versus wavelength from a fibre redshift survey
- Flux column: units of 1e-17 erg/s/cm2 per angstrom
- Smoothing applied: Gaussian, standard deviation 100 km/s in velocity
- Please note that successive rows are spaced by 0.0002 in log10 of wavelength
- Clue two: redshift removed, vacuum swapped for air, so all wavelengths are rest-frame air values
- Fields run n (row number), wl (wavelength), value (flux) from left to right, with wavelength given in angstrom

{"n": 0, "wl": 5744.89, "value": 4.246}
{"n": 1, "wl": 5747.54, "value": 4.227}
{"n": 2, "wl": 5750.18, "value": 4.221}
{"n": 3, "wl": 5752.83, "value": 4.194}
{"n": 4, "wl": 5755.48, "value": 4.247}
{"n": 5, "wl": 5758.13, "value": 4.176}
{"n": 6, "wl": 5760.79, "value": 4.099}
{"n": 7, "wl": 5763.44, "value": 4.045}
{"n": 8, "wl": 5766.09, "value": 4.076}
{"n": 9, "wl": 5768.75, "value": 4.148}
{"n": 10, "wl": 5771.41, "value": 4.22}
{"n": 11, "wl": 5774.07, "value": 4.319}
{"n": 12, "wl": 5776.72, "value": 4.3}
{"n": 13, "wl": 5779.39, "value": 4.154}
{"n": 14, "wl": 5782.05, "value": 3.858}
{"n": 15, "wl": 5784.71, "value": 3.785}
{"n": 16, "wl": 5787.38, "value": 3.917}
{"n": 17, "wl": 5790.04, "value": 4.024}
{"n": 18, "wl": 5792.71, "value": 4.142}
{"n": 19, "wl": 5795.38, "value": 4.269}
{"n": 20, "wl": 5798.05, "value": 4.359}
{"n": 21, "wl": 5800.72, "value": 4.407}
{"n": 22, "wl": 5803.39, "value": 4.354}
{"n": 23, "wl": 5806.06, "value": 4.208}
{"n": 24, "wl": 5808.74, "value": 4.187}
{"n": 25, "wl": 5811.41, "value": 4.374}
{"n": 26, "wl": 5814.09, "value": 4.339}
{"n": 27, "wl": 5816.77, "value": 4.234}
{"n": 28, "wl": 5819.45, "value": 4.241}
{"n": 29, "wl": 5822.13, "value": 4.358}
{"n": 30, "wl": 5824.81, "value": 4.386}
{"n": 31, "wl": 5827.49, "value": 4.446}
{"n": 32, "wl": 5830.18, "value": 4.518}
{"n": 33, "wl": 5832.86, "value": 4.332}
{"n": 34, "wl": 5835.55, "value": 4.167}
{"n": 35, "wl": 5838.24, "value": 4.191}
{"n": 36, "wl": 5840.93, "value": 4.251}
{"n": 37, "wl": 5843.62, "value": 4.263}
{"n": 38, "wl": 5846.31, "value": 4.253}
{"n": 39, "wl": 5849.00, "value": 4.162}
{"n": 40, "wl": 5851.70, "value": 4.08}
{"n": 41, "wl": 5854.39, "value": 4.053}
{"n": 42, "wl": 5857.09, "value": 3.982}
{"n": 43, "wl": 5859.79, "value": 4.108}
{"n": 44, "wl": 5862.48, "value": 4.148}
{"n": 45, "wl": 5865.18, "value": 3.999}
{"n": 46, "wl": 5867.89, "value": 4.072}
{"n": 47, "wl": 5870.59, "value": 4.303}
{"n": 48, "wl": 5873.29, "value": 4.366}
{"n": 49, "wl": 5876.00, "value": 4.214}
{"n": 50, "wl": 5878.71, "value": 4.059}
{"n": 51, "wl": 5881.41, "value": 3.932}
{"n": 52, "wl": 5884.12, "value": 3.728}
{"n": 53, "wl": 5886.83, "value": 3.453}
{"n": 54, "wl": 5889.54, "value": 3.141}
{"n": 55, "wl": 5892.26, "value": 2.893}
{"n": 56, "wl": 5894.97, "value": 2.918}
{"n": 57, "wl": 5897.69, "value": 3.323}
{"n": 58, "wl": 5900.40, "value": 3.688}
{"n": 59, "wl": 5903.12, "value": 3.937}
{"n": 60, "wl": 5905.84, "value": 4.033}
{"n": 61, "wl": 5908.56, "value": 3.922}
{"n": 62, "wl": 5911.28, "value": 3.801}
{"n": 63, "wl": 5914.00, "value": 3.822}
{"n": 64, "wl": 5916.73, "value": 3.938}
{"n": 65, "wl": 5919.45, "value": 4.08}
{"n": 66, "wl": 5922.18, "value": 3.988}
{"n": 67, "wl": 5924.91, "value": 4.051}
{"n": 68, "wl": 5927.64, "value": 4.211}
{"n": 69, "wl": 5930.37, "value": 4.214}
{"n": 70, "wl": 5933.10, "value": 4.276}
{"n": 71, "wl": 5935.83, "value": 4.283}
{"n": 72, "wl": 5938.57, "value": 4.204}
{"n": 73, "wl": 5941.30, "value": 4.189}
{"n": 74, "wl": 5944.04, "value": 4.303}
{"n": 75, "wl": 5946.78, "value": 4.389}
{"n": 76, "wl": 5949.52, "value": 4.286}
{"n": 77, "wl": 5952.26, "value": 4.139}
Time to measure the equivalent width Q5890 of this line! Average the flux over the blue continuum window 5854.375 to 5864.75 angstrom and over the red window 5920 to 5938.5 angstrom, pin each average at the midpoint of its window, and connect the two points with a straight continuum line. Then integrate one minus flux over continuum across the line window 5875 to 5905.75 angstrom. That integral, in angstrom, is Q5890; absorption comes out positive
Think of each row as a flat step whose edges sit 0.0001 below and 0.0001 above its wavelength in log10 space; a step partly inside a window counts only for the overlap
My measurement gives 4.0 angstrom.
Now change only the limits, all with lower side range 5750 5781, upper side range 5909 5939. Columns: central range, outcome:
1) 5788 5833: -1.6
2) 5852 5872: 0.1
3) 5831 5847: -0.5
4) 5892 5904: 2.1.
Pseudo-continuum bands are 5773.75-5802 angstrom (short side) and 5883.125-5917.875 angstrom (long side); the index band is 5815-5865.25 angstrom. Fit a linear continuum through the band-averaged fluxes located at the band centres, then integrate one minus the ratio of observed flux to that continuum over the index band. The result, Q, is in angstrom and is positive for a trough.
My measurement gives -4.52 angstrom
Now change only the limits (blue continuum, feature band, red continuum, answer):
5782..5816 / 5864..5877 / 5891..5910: -1.6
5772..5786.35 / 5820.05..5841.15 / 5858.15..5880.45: -1.1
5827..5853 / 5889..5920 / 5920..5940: 4.2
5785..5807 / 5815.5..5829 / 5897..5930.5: -0.7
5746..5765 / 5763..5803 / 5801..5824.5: 0.9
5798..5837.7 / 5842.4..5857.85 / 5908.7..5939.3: 0.4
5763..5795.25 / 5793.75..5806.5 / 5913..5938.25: -0.7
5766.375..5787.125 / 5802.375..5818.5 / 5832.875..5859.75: -0.6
